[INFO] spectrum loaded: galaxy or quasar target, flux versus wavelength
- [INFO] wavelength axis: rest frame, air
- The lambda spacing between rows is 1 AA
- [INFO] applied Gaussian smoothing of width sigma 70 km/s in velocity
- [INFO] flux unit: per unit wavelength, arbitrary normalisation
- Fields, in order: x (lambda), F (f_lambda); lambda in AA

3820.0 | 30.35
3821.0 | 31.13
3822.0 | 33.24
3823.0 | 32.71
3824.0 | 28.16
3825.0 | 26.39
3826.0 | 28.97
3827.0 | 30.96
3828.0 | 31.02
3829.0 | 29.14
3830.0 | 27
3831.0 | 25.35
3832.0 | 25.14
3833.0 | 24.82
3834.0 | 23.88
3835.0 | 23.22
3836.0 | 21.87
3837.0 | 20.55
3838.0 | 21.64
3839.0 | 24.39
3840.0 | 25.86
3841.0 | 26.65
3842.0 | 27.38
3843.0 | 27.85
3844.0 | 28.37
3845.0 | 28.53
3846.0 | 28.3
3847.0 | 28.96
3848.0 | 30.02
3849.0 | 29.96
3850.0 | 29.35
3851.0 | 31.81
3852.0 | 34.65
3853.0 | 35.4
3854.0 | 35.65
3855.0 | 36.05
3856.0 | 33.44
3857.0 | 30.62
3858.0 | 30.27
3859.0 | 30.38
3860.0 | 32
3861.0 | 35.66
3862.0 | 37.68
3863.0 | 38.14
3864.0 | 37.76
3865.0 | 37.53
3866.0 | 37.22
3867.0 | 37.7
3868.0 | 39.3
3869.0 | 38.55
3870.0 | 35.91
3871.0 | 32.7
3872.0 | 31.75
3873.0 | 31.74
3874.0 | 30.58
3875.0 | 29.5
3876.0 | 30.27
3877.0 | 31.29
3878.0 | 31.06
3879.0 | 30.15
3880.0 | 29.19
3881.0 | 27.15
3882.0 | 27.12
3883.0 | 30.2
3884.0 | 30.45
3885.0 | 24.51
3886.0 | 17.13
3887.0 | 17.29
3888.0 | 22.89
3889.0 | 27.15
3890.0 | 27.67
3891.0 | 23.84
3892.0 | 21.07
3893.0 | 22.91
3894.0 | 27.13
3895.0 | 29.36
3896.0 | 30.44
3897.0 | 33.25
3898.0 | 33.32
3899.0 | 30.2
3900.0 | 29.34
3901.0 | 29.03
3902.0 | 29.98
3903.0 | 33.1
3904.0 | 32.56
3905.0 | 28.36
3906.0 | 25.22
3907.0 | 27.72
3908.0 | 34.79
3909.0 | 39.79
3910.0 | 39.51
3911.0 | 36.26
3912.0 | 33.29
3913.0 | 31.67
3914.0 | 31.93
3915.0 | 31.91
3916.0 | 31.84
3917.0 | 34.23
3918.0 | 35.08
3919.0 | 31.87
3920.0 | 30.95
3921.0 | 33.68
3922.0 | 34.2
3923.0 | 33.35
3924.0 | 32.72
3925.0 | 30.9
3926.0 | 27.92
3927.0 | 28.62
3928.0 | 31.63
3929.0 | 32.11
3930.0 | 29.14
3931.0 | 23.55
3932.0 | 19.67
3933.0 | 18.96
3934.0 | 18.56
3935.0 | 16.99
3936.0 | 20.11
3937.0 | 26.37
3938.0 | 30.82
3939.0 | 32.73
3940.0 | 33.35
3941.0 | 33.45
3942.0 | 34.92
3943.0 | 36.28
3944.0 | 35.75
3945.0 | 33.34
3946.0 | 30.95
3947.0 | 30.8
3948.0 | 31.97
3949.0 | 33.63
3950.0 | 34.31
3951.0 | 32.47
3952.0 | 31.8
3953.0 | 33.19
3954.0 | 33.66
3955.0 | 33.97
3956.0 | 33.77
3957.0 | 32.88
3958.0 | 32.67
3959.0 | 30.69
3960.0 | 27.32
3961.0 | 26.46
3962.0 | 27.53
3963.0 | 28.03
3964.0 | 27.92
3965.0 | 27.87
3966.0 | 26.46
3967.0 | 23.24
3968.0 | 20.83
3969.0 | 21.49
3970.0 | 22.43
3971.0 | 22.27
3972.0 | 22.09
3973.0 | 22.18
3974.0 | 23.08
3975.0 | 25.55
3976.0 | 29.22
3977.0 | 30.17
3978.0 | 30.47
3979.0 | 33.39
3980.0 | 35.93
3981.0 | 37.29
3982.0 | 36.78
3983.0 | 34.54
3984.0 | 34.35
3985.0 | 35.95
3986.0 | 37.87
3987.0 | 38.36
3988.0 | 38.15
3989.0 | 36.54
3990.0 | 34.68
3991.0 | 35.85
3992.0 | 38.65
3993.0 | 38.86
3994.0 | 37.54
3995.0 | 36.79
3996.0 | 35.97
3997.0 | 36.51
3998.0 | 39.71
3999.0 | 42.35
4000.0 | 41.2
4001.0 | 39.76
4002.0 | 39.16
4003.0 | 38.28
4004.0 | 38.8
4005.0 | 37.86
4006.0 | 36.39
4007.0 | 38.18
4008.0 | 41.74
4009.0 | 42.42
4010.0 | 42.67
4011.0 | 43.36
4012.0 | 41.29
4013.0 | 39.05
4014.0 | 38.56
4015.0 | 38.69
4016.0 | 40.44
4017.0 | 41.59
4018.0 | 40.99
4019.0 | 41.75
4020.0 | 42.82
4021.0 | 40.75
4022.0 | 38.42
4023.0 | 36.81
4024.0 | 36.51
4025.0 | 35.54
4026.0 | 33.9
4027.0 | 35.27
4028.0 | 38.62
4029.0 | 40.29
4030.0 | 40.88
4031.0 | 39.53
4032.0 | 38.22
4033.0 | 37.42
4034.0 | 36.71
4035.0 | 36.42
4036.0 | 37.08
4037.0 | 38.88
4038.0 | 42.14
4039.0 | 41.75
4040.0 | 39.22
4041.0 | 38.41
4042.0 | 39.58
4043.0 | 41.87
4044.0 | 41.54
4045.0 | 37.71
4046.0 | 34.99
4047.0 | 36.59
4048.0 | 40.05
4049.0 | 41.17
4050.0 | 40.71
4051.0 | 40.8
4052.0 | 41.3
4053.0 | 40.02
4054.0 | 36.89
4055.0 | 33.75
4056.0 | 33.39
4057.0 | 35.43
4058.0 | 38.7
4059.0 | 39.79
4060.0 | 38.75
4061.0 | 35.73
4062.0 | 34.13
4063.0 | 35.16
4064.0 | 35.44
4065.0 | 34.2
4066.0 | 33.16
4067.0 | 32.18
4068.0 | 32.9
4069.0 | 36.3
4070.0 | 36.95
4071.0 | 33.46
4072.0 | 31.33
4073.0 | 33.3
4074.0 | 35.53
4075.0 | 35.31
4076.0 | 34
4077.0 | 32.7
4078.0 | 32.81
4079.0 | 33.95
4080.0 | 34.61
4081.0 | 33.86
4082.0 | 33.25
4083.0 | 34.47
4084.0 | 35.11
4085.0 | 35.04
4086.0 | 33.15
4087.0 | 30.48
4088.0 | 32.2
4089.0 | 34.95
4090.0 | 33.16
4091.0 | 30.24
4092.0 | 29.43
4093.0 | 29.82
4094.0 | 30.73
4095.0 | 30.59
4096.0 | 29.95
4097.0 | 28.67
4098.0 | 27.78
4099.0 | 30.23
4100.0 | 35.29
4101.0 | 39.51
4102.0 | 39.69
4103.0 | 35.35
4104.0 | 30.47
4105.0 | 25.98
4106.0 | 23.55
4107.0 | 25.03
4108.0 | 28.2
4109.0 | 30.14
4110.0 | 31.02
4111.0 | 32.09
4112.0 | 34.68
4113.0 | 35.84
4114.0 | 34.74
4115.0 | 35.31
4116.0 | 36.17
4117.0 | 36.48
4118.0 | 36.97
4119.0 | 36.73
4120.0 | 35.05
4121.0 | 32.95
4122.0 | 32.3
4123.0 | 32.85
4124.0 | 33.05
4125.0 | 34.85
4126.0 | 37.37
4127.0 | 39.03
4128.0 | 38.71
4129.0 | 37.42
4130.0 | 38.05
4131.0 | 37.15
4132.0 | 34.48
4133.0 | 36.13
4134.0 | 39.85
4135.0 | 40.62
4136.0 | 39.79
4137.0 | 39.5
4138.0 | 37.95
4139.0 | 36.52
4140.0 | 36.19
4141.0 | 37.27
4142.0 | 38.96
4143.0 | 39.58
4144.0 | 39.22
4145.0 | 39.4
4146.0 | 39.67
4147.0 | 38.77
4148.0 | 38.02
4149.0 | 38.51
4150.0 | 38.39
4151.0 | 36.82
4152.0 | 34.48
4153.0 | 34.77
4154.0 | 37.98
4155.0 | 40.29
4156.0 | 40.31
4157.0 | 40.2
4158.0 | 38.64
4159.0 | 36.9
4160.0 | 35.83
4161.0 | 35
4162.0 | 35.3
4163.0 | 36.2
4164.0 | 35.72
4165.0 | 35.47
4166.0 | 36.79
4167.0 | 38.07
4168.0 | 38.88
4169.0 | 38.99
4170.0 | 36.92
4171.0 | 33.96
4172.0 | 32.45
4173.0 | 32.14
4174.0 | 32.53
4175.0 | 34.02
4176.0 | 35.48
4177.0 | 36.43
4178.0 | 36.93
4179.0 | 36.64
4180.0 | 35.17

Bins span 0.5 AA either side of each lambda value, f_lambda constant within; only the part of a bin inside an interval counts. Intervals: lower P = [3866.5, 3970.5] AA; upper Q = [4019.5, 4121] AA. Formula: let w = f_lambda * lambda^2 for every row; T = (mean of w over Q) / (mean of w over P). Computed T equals 1.27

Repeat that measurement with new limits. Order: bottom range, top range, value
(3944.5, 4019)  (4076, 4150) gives 1.08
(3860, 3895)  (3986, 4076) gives 1.36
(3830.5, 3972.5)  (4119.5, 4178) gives 1.40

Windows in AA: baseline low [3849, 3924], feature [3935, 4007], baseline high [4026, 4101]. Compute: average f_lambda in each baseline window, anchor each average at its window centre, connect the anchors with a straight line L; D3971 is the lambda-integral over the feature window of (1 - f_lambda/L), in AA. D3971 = 2.3 AA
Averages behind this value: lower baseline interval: 31.4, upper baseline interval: 35.6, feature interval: 32.4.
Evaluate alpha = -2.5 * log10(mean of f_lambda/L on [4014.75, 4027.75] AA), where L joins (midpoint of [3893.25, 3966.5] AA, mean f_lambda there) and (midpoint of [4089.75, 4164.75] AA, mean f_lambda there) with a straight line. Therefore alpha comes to -0.182 mag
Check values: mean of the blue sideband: 30.7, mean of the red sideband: 35.2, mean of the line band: 38.7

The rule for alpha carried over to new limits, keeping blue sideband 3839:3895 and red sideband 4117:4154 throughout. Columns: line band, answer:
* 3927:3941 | 0.22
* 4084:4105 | 0.12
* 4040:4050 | -0.13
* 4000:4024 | -0.17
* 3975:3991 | -0.04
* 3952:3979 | 0.18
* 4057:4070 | -0.01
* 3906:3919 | -0.07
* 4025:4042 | -0.11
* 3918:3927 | -0.01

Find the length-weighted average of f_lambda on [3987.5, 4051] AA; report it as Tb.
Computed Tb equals 39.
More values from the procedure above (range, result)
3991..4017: 39.3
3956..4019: 34.2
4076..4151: 34.6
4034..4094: 35.8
